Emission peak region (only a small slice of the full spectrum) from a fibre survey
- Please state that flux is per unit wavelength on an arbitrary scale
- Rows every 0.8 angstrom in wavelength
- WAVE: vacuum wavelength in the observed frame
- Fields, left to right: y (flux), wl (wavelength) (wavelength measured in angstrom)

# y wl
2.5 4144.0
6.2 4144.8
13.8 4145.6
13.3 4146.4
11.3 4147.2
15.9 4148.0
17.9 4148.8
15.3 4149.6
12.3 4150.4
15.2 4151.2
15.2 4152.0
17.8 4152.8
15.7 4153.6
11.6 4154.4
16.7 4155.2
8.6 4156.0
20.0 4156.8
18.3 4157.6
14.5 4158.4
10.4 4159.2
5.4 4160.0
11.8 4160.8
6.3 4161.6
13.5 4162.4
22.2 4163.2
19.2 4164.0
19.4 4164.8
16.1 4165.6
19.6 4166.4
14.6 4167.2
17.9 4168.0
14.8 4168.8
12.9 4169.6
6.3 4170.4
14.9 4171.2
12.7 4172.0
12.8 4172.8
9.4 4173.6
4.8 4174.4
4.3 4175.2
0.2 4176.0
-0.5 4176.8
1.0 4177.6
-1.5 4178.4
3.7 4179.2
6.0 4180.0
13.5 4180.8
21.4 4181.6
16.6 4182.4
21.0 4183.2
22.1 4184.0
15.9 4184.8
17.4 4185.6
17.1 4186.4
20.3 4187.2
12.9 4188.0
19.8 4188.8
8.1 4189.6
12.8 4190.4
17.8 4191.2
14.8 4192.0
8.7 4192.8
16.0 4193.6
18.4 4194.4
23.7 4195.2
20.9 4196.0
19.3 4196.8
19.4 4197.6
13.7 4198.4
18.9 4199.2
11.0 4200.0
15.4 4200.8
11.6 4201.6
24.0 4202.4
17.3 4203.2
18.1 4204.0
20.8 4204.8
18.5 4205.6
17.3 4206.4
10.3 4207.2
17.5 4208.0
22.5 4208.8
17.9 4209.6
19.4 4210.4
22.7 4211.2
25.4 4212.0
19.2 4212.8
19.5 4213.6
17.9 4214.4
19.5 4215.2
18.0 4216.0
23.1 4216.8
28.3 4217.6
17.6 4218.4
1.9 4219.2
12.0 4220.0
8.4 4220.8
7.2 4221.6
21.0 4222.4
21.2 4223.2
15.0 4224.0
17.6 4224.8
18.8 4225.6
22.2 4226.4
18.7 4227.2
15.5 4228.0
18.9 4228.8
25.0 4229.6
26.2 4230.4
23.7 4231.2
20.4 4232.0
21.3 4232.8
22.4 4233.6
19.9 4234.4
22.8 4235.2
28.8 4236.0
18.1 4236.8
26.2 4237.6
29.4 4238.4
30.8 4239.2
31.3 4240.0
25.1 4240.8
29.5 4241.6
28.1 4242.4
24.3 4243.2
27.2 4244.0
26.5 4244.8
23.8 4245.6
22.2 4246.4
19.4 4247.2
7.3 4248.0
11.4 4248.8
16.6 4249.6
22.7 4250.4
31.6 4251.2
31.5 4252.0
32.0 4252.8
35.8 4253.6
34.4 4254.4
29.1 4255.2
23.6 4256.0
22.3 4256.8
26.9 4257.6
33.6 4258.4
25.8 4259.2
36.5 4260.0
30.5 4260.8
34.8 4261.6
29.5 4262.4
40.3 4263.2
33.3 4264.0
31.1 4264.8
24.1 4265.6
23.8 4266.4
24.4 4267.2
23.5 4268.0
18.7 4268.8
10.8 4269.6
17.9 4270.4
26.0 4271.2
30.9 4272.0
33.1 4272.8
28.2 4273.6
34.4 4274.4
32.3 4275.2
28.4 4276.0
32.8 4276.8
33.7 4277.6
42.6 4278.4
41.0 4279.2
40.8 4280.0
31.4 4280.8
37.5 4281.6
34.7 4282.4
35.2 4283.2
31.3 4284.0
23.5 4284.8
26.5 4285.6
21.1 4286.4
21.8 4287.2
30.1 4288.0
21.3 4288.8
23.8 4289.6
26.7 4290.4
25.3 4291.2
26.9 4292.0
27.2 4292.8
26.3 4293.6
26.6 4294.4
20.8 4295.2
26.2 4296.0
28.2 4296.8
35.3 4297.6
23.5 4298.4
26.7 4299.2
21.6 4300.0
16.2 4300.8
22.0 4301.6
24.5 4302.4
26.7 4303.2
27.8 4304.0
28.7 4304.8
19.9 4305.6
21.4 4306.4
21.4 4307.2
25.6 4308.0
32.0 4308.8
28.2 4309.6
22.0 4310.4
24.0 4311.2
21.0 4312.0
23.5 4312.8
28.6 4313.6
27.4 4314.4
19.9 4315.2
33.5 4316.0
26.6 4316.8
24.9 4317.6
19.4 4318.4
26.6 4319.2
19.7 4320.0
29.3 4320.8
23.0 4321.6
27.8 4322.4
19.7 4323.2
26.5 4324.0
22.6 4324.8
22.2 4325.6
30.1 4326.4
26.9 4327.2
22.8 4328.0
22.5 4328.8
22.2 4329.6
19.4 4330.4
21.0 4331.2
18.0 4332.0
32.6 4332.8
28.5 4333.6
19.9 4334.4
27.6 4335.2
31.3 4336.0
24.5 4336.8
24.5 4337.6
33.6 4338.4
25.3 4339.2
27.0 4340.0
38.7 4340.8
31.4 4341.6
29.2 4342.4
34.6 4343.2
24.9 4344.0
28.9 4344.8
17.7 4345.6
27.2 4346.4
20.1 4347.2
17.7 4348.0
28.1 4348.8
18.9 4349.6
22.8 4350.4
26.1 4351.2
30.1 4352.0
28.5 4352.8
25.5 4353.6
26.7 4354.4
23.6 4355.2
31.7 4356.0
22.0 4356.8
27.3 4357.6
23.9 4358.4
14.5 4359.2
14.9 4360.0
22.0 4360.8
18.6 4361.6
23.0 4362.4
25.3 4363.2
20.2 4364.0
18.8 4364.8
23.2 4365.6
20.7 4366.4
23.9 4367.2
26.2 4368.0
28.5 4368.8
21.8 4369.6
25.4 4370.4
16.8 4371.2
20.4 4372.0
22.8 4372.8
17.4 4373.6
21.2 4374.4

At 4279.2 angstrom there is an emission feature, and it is Lyman alpha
